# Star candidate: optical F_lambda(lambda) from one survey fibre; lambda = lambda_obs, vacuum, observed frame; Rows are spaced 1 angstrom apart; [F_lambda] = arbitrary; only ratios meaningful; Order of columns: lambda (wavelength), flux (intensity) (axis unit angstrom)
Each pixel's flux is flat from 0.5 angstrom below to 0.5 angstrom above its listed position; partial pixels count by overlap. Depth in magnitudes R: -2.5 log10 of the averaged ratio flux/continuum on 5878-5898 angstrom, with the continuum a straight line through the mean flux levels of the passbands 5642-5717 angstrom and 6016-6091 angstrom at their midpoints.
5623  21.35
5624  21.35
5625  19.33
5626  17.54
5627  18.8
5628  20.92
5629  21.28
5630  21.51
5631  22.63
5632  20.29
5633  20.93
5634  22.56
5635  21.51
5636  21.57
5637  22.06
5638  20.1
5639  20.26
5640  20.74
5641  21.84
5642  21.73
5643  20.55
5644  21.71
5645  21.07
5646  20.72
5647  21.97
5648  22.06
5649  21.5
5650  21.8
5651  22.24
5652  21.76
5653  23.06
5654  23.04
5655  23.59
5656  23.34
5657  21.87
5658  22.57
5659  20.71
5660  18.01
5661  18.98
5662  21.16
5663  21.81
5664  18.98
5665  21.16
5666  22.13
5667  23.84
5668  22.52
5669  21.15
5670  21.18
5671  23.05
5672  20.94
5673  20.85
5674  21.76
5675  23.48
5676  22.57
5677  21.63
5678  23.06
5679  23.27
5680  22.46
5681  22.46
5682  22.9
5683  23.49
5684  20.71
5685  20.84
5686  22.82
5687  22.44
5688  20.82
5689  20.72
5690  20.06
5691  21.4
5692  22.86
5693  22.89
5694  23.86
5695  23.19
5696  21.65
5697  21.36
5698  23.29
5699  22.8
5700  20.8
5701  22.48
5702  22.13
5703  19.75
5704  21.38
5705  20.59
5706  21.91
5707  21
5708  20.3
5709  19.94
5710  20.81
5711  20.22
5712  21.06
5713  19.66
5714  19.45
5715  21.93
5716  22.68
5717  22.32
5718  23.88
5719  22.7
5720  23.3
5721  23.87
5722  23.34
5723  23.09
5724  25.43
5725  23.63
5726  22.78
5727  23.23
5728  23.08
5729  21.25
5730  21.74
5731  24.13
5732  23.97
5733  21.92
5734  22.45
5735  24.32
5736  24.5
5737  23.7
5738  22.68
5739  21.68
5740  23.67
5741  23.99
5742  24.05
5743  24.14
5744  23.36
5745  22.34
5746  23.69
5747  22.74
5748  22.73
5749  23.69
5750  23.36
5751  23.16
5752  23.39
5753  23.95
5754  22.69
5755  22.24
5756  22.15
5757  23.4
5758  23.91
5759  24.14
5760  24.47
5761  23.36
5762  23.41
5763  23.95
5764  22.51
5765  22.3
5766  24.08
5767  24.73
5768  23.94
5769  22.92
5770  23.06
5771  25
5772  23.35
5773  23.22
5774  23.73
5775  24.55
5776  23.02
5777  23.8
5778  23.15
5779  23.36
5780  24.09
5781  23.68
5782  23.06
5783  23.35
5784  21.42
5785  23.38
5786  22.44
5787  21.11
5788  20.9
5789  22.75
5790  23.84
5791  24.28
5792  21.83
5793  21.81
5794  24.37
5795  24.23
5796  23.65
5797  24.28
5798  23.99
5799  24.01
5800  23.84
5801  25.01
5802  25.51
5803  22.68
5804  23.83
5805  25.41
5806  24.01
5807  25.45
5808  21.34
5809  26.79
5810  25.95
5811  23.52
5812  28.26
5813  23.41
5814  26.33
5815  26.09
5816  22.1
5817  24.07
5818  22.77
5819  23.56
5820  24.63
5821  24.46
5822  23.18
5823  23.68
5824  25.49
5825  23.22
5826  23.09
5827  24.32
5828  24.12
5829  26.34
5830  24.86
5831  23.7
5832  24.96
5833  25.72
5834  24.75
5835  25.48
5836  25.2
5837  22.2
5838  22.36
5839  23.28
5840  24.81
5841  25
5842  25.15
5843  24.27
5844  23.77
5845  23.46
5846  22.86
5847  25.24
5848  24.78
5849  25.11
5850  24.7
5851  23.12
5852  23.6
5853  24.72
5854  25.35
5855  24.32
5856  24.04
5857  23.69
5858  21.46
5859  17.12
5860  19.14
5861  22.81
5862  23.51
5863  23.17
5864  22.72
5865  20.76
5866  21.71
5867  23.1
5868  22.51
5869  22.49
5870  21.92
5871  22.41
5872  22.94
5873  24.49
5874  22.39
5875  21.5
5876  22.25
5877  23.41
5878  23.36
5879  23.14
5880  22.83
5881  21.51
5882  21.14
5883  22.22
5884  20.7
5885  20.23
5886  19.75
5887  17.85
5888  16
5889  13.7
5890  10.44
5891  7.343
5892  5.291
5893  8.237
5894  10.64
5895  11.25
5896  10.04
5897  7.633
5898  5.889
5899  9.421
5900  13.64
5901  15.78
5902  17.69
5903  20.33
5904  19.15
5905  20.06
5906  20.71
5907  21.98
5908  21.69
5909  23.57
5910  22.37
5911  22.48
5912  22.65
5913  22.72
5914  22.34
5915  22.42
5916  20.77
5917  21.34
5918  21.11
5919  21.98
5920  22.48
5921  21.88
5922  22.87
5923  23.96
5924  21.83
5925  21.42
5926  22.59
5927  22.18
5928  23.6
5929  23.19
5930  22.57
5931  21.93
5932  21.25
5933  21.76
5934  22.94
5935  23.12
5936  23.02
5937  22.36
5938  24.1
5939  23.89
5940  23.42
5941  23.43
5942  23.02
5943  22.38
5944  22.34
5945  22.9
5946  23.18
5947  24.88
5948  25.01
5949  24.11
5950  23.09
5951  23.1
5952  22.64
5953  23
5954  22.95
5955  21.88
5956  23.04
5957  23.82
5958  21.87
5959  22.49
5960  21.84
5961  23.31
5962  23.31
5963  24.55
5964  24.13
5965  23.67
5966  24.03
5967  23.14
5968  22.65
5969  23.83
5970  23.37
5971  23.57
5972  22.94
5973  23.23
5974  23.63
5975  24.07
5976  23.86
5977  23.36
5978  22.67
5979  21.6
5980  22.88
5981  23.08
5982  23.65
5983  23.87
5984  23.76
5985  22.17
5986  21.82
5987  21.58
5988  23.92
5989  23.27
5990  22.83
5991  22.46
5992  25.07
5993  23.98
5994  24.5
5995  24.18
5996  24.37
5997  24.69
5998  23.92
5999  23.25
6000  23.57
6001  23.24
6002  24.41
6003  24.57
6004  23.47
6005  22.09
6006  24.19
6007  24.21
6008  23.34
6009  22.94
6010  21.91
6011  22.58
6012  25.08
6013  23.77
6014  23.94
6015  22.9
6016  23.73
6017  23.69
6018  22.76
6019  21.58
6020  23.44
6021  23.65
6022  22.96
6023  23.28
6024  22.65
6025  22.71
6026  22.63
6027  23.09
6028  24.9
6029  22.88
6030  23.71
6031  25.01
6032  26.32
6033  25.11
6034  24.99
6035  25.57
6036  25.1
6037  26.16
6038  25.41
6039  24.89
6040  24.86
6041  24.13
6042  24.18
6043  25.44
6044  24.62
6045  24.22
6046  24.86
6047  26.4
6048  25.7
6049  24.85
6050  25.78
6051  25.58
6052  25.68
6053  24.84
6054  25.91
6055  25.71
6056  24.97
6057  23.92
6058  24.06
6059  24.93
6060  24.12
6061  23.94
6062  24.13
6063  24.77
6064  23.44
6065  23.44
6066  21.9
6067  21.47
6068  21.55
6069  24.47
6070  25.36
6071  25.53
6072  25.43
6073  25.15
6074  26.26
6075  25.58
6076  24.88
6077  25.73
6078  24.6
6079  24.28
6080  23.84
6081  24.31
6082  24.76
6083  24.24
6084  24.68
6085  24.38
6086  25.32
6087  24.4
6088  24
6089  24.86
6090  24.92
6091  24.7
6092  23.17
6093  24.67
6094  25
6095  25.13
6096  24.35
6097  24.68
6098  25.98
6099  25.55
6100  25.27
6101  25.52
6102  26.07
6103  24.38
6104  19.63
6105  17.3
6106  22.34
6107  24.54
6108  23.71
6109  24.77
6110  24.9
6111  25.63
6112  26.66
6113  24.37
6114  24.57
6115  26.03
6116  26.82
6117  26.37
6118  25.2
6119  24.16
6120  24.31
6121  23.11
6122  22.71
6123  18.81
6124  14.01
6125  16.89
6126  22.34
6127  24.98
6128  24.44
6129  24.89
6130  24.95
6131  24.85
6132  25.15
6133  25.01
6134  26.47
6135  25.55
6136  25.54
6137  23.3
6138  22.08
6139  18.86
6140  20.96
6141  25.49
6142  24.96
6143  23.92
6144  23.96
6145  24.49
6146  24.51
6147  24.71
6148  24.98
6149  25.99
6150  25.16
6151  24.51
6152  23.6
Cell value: 0.457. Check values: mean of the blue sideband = 21.7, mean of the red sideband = 24.4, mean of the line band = 15.2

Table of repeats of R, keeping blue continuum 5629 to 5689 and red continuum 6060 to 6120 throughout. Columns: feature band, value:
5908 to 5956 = 0.035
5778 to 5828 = -0.056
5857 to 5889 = 0.075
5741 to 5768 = -0.051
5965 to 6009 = 0.016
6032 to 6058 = -0.044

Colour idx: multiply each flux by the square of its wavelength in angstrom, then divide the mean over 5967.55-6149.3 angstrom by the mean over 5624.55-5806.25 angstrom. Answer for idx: 1.20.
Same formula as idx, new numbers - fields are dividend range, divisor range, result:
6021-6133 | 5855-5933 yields 1.30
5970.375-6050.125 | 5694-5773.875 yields 1.15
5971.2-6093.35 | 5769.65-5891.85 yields 1.12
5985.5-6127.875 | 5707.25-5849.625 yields 1.12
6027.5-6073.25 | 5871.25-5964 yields 1.25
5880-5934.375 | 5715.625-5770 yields 0.85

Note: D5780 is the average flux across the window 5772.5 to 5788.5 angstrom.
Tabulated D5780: 23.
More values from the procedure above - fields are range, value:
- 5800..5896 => 22.3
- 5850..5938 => 20.3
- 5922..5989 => 23.1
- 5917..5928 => 22.3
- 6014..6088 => 24.4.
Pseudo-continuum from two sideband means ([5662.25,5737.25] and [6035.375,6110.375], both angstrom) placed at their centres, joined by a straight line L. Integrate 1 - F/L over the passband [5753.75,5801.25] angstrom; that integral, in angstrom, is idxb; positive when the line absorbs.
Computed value -1.5 angstrom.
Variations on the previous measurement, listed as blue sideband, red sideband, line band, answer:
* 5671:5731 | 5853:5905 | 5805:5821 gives -3.66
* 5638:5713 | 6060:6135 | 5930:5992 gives 0.62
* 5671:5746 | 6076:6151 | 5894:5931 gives 5.84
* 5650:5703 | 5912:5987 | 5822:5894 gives 1.87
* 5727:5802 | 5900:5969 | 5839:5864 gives -0.73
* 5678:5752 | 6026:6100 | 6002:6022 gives 0.80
